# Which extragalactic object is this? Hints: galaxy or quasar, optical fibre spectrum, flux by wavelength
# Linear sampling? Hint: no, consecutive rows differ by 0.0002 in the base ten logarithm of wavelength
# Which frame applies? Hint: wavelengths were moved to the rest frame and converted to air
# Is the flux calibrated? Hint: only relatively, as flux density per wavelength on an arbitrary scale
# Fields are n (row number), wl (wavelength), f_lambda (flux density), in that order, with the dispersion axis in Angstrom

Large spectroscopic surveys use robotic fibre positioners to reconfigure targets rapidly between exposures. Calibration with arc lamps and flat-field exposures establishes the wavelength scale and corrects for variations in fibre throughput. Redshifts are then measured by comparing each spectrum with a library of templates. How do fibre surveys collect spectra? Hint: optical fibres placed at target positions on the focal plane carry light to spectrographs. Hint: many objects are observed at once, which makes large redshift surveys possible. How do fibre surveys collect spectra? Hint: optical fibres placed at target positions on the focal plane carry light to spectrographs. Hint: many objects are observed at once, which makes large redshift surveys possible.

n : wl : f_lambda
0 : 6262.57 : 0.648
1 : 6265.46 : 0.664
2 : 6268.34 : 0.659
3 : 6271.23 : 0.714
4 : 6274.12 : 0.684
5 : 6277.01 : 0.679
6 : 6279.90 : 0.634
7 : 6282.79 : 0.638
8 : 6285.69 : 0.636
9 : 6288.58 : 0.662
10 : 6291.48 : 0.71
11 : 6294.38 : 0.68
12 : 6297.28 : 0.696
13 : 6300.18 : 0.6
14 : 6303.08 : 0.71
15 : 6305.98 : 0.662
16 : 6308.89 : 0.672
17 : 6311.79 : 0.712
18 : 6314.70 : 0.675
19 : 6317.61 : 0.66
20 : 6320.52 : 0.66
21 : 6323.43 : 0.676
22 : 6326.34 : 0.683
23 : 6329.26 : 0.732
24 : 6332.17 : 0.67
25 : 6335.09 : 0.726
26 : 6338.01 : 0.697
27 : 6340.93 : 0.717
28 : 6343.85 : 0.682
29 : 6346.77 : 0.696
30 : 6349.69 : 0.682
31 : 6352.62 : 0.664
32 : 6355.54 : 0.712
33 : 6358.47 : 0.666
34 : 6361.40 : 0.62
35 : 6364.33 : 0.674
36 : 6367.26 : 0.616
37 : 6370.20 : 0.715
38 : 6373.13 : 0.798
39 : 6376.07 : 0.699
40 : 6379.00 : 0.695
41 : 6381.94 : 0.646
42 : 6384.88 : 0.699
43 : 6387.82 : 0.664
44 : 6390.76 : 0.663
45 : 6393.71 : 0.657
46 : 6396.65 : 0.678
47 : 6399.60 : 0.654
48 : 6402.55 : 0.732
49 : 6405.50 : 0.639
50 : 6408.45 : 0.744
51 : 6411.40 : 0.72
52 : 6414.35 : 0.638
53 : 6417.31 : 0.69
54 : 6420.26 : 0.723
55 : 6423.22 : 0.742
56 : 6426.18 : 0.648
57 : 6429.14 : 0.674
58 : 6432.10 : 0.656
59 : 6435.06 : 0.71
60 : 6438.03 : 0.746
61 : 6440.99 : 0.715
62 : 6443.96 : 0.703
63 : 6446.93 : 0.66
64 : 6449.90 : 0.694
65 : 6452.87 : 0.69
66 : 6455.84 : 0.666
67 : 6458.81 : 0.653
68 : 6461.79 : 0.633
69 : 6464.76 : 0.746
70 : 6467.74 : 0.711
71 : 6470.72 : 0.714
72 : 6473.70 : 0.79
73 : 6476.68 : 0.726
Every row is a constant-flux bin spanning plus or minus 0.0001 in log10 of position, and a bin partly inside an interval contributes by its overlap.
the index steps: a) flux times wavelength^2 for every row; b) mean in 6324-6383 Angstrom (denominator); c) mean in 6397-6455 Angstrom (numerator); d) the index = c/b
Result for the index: 1.03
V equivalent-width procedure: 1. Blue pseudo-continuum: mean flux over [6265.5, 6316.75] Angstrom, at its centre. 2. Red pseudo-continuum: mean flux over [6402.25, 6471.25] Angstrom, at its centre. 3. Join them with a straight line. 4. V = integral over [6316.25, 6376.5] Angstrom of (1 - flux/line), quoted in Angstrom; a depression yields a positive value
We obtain -0.7 Angstrom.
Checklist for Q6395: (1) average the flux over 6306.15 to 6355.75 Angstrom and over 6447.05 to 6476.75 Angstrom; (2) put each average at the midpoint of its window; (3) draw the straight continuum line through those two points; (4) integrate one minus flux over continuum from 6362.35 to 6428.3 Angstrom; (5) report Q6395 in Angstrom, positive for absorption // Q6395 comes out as 0.60 Angstrom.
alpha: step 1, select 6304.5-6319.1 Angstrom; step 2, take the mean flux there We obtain 0.676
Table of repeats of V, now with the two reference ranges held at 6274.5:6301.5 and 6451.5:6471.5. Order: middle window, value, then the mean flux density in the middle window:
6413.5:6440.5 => -0.5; 0.694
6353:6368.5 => 0.3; 0.659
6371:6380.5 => -0.8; 0.73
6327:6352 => -1.1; 0.698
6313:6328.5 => -0.2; 0.674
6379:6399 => 0.2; 0.669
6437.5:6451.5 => -0.3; 0.701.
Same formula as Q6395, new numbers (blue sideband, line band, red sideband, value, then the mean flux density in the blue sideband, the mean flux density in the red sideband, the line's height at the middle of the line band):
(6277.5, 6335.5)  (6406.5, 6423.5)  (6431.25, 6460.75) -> -0.5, 0.674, 0.689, 0.686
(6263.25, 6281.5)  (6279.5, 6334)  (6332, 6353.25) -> 0.7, 0.671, 0.694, 0.682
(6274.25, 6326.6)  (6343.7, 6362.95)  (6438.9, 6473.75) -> 0.1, 0.669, 0.695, 0.678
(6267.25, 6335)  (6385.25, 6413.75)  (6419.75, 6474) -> 0.3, 0.675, 0.696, 0.689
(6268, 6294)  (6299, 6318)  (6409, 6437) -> 0.1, 0.669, 0.692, 0.674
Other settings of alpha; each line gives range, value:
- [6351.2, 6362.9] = 0.666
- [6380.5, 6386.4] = 0.673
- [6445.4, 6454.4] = 0.681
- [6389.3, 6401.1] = 0.663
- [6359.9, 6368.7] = 0.637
